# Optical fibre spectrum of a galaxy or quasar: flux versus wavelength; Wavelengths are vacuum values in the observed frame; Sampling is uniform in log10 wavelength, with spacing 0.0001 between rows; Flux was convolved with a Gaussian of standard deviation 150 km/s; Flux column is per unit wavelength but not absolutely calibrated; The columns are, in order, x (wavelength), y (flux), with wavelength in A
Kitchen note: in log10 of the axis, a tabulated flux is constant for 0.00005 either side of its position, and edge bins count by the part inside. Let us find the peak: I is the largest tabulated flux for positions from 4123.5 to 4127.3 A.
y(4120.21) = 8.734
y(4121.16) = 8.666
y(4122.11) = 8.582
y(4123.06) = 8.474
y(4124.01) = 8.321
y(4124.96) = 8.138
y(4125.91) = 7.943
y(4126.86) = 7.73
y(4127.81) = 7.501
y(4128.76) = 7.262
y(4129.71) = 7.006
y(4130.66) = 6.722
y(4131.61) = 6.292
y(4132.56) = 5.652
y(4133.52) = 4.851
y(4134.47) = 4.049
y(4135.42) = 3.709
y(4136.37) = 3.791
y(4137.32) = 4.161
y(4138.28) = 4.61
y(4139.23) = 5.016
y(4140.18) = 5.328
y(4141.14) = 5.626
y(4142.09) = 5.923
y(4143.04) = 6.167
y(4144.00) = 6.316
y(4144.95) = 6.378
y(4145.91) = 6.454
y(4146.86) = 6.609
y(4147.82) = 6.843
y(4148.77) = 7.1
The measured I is 8.321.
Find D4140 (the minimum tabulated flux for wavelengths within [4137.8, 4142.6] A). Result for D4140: 4.61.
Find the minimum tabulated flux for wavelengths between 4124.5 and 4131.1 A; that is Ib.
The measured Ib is 6.722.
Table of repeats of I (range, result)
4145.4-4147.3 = 6.609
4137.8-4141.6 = 5.626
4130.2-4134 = 6.722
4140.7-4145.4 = 6.378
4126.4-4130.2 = 7.73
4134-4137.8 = 4.161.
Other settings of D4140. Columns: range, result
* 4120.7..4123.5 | 8.474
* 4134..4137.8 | 3.709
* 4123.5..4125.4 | 8.138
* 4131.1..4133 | 5.652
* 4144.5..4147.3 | 6.378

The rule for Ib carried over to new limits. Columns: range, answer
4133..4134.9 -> 4.049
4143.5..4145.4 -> 6.316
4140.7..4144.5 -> 5.626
